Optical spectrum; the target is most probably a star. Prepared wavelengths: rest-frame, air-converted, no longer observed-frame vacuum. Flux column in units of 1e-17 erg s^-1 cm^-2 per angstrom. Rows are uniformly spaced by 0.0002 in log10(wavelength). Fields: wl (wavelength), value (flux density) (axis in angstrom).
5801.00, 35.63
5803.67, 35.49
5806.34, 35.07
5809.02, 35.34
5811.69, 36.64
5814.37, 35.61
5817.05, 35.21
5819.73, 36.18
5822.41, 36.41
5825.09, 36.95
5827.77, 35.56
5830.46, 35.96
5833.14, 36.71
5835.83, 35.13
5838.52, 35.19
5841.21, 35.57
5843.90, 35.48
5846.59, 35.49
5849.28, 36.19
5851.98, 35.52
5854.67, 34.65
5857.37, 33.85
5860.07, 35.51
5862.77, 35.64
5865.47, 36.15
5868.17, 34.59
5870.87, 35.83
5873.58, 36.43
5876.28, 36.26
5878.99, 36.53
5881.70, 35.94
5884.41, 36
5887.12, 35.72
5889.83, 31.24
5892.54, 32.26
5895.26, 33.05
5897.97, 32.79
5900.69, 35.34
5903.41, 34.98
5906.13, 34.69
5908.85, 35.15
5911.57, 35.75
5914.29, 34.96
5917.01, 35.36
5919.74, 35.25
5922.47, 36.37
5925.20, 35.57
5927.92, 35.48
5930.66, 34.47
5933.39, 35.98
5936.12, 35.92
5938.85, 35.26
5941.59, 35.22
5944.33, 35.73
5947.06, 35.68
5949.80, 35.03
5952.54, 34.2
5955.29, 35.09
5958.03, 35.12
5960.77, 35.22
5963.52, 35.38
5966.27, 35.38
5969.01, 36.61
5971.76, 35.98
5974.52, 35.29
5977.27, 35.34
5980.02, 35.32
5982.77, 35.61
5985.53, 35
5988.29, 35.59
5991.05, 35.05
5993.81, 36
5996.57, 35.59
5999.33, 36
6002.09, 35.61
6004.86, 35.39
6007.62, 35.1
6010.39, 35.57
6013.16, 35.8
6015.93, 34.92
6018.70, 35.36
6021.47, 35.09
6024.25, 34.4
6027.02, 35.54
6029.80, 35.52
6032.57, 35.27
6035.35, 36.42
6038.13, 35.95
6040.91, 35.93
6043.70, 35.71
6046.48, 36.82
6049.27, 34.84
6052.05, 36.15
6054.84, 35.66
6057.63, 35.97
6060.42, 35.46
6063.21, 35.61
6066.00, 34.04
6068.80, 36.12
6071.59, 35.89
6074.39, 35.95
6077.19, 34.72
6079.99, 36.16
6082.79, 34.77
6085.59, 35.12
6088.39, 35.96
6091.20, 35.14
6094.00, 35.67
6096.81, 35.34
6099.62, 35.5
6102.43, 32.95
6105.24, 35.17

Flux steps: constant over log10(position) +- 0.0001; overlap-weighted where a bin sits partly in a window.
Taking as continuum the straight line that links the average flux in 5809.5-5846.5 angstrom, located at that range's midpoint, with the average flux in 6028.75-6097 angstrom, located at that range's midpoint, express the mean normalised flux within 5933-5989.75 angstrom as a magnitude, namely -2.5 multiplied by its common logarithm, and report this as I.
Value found 0.01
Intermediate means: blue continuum 35.9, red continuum 35.6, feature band 35.4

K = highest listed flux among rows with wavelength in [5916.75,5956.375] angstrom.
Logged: 36.37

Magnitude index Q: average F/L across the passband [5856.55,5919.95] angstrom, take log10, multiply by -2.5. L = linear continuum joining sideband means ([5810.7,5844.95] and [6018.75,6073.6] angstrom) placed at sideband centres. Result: 0.03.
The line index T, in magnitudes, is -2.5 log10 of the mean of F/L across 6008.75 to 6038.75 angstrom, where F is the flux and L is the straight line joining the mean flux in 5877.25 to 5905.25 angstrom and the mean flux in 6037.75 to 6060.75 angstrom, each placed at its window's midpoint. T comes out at 0.006 mag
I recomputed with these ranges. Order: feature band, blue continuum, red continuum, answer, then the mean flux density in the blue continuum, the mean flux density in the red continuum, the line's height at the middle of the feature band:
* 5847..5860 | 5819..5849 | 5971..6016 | 0.02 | 35.9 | 35.5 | 35.8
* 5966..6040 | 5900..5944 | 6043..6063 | 0.00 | 35.4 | 35.8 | 35.6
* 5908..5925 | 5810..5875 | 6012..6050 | 0.00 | 35.7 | 35.5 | 35.6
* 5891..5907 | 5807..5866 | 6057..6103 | 0.06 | 35.7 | 35.3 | 35.6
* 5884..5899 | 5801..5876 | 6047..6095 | 0.07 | 35.7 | 35.5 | 35.6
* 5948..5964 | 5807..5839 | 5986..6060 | 0.02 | 35.9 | 35.6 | 35.7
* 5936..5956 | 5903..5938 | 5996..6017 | 0.01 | 35.4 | 35.5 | 35.4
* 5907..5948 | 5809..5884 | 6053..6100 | 0.01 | 35.7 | 35.5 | 35.6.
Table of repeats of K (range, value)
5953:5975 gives 36.61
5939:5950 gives 35.73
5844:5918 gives 36.53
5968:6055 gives 36.82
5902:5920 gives 35.75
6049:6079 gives 36.15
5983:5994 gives 36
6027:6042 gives 36.42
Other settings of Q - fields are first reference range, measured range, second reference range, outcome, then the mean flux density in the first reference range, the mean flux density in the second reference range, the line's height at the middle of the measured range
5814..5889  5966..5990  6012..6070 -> 0.00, 35.7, 35.5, 35.6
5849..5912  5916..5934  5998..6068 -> -0.01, 35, 35.5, 35.1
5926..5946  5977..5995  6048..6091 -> 0.00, 35.5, 35.5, 35.5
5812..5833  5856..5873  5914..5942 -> 0.02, 36.1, 35.5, 35.8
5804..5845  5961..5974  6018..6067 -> 0.00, 35.8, 35.6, 35.6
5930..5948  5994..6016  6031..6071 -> 0.00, 35.5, 35.7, 35.6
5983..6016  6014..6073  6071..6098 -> 0.00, 35.5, 35.5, 35.5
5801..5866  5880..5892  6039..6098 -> 0.03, 35.6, 35.6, 35.6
